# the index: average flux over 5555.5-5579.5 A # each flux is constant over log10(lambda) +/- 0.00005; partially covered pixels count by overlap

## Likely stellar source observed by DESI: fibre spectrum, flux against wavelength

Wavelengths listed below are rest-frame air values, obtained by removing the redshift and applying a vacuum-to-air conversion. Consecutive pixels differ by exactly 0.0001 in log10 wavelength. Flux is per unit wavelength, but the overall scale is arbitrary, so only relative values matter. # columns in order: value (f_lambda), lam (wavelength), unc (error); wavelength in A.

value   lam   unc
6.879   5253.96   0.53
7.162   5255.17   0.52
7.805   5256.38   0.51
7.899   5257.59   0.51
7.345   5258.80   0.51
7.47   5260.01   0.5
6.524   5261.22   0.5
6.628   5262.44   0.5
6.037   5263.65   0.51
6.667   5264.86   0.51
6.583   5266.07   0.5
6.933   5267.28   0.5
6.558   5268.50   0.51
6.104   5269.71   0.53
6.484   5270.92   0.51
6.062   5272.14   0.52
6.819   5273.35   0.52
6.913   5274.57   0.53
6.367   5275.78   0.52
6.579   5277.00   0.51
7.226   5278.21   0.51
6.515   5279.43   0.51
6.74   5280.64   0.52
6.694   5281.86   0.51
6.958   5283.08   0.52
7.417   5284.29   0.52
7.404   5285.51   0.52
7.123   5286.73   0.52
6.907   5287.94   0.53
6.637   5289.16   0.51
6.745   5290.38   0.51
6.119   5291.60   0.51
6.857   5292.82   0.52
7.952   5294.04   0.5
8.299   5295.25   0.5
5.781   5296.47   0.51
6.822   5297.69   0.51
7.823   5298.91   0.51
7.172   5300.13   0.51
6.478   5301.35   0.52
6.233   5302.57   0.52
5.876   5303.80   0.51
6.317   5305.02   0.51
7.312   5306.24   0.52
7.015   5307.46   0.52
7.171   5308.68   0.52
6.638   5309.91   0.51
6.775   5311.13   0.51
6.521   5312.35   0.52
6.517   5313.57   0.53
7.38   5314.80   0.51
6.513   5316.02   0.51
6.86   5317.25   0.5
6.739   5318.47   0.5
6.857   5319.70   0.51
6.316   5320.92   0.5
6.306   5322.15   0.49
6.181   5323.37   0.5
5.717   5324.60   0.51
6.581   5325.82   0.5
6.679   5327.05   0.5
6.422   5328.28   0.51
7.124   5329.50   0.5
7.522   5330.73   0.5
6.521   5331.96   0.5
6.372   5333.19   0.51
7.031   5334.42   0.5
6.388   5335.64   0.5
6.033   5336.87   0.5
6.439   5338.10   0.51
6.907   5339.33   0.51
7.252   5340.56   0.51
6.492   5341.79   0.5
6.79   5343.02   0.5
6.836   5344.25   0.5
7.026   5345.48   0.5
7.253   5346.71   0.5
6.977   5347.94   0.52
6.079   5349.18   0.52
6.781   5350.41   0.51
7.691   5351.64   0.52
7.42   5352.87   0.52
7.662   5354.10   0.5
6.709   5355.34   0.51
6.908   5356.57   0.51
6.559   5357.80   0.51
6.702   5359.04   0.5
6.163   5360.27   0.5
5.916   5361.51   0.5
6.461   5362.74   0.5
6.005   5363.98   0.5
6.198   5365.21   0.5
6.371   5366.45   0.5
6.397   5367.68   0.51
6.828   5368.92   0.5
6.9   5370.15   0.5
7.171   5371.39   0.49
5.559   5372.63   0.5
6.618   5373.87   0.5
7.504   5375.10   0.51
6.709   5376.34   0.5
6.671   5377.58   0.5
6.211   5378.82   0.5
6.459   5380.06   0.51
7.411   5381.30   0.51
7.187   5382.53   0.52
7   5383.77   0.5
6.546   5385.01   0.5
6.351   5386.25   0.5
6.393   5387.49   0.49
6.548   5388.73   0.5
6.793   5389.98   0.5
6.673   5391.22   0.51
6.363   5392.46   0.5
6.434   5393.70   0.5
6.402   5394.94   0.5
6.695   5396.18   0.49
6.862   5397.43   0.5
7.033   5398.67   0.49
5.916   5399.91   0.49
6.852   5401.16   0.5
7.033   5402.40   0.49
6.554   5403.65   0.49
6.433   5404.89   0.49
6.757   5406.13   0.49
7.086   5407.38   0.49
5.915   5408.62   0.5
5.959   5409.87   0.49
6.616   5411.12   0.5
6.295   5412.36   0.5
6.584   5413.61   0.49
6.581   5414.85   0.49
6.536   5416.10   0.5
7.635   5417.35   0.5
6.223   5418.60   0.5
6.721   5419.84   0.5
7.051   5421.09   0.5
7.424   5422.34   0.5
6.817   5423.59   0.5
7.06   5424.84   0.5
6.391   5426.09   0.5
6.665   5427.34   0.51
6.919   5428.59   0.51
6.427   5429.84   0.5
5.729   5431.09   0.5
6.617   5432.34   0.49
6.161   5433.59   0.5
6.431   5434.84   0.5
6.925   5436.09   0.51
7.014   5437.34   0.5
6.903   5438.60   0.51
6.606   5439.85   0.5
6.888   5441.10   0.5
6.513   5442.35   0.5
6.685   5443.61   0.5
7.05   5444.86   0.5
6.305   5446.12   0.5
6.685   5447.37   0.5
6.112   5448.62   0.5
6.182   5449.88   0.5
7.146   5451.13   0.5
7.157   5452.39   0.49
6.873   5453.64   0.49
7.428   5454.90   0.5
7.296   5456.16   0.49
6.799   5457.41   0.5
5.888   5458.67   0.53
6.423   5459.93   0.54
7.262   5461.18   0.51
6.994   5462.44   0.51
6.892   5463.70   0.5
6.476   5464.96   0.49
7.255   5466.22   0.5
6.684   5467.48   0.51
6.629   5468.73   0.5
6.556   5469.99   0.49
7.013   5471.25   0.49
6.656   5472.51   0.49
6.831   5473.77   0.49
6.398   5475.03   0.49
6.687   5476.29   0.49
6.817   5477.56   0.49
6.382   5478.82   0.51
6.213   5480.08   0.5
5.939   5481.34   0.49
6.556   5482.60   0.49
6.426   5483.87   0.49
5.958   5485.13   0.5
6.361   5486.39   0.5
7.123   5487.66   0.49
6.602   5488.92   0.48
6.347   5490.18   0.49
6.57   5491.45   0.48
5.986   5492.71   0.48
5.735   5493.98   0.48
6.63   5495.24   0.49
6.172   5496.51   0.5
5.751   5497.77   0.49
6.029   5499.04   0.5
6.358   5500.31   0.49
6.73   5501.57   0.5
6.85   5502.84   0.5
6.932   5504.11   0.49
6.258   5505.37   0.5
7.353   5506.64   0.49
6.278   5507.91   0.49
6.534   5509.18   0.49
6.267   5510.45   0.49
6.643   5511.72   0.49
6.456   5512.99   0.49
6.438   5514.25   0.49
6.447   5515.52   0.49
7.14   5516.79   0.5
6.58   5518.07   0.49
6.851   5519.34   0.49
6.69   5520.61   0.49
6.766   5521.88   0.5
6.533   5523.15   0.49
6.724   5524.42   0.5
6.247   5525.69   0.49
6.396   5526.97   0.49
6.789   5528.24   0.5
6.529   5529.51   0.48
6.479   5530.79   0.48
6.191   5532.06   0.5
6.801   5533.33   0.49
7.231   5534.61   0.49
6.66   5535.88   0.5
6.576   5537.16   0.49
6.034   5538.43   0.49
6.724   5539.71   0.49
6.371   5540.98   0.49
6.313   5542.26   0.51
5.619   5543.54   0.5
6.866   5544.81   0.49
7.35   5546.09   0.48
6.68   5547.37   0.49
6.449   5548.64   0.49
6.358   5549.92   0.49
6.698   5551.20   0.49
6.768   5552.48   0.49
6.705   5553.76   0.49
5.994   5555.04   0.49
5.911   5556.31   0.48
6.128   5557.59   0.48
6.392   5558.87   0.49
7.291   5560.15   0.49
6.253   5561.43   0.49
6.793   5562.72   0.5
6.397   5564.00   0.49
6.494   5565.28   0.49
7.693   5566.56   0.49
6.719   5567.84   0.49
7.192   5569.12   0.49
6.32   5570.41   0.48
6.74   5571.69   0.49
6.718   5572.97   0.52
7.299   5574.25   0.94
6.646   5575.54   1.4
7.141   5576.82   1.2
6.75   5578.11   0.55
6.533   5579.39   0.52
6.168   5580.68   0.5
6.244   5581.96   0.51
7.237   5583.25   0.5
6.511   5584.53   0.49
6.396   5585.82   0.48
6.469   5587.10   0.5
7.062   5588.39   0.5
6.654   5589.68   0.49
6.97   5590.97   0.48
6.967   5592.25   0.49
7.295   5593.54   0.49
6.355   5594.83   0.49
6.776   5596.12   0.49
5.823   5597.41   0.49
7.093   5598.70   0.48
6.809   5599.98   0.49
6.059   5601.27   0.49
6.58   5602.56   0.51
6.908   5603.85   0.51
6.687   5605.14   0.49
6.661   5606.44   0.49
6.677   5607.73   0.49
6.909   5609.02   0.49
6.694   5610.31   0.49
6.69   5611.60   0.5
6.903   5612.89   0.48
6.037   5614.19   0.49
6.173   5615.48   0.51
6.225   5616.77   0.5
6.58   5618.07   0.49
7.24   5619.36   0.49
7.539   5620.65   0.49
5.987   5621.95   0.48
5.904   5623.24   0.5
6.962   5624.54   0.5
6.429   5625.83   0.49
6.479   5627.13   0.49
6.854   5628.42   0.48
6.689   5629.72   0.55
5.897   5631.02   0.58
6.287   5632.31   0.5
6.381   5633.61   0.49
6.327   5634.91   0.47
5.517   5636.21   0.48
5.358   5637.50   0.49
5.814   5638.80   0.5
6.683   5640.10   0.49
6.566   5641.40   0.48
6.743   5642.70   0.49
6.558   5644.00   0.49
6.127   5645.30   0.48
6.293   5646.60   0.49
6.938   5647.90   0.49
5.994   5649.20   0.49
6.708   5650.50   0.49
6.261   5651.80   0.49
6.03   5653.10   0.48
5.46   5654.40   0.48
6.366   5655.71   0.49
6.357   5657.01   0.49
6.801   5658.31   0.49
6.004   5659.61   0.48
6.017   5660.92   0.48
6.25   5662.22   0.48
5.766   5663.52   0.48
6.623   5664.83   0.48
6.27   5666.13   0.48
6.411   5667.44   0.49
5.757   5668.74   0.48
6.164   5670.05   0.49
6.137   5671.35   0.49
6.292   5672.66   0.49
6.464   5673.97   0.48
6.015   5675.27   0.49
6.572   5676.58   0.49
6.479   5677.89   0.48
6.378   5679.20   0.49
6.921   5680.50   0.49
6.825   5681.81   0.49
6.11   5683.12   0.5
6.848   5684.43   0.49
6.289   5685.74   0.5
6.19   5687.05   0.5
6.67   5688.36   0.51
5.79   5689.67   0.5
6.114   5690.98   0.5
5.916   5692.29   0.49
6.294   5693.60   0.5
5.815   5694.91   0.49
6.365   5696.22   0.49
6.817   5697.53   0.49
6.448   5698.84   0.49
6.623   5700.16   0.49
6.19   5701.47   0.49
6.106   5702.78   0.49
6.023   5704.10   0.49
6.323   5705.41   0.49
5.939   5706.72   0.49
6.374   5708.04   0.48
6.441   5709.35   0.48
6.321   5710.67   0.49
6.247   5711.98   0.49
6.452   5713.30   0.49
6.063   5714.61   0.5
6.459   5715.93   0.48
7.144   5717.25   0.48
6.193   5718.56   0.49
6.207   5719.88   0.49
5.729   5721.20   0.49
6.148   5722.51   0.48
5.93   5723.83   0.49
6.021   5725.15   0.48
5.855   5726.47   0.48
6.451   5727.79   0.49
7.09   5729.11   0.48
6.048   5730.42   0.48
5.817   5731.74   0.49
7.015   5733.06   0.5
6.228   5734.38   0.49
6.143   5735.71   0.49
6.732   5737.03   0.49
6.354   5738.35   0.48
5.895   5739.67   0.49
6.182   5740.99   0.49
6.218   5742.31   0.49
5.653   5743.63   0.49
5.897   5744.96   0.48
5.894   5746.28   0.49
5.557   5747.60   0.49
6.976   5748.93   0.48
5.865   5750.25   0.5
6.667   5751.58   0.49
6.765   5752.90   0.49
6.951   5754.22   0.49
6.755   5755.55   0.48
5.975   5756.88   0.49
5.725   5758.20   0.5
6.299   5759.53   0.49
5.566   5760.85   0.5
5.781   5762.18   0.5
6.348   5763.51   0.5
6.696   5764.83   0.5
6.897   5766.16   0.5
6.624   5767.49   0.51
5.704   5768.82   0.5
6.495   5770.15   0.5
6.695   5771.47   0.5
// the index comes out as 6.71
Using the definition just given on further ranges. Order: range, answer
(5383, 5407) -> 6.62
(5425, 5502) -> 6.58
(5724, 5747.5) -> 6.18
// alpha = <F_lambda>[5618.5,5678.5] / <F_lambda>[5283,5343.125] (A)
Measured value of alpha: 0.9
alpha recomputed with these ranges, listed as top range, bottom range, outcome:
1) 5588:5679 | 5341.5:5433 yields 0.96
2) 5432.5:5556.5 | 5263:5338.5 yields 0.98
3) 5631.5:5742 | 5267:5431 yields 0.94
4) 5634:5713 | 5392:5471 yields 0.94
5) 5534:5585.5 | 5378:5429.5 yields 0.99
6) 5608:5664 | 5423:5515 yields 0.97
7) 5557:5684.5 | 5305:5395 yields 0.97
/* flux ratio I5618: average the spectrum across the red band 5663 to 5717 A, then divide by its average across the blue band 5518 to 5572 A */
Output 0.96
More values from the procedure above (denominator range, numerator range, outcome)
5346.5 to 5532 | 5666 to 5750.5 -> 0.95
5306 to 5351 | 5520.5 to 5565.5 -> 0.97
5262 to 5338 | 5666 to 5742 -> 0.94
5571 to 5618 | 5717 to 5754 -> 0.94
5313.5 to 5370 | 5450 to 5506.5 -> 0.99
